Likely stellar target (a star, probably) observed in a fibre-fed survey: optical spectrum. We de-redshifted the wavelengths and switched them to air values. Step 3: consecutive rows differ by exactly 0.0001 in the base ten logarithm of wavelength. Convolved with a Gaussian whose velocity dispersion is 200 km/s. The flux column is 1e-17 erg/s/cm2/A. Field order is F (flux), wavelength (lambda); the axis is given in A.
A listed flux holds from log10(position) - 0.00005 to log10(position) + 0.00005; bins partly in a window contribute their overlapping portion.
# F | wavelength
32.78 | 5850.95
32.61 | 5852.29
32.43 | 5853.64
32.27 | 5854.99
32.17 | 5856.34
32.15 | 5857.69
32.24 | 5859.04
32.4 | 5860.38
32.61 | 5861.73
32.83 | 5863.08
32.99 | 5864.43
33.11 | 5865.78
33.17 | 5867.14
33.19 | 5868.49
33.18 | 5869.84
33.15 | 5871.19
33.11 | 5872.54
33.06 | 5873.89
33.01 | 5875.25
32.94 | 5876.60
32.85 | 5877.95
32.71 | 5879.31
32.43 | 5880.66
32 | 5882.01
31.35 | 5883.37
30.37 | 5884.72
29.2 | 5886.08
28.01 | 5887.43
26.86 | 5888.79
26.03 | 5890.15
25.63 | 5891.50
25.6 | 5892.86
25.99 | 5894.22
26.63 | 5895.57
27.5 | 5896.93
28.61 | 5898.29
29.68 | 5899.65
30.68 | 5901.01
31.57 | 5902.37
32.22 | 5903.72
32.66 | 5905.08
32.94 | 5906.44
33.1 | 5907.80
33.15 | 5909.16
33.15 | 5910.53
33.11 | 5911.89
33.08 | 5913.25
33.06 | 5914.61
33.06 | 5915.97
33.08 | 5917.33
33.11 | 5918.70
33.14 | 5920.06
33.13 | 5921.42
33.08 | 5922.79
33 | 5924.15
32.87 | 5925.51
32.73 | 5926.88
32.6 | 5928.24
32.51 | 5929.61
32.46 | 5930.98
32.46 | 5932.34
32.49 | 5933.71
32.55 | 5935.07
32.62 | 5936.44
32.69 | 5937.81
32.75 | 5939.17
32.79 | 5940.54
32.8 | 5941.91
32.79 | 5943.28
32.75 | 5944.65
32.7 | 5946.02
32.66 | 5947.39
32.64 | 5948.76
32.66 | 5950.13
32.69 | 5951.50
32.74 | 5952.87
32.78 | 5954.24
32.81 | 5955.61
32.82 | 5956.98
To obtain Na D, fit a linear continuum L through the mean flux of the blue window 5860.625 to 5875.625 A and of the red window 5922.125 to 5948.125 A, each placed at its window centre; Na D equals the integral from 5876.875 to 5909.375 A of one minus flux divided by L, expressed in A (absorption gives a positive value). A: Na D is 3.0 A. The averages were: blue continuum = 33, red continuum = 32.7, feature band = 29.9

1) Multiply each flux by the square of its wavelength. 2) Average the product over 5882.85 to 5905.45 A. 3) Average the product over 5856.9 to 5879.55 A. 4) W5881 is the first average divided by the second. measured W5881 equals 0.9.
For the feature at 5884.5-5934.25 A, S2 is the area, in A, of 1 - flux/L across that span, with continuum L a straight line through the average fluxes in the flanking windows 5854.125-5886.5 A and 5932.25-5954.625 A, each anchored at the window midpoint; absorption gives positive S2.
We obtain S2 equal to 2.3 A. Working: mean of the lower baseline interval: 32.5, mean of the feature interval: 31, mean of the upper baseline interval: 32.7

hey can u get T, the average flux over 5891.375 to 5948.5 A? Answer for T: 31.9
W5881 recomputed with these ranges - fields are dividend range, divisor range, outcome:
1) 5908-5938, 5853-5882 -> 1.02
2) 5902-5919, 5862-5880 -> 1.01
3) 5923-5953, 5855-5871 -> 1.02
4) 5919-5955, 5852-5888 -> 1.04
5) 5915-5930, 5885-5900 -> 1.22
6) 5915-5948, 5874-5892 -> 1.10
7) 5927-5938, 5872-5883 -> 1.01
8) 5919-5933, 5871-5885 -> 1.03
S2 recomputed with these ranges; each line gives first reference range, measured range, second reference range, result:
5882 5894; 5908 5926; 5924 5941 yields -1.2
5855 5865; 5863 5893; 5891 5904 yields -0.7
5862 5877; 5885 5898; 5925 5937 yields 2.3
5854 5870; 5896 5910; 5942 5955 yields 0.7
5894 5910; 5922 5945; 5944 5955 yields -0.5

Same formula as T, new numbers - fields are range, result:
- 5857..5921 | 31.4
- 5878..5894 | 29.2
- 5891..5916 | 30.6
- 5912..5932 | 32.9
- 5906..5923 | 33.1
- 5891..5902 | 27.7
